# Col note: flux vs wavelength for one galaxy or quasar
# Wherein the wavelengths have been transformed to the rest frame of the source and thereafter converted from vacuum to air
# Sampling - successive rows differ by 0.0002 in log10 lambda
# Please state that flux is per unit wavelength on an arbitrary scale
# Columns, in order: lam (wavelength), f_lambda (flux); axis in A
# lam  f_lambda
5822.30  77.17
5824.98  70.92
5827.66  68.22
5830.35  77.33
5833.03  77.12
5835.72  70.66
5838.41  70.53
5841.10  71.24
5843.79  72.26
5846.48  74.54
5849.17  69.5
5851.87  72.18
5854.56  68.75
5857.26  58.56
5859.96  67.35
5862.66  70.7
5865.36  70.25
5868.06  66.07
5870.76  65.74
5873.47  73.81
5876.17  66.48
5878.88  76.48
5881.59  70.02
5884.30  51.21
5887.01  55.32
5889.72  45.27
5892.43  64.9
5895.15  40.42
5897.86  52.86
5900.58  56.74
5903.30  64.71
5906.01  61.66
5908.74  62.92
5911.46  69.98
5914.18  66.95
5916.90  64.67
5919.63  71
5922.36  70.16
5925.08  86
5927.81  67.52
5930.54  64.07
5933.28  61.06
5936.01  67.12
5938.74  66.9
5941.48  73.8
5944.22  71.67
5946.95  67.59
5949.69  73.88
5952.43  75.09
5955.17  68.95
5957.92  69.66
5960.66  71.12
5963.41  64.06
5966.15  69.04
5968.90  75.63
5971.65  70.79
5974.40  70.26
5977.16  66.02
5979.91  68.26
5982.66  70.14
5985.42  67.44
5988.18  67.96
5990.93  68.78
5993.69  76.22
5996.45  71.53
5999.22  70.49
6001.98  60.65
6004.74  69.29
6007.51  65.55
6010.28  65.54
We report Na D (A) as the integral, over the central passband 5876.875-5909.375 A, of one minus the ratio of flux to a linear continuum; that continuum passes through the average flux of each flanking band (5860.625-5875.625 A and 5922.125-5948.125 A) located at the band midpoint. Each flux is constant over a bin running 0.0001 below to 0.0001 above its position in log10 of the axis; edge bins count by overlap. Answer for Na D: 5.0 A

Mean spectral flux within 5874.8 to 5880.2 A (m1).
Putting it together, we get 71.5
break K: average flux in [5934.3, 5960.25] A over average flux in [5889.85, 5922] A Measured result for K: 1.2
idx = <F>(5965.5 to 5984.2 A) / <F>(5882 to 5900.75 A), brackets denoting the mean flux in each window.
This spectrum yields 1.3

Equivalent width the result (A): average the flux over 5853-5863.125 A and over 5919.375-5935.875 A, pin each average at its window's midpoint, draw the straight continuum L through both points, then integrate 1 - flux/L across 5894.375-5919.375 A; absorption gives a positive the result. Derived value 2.8 A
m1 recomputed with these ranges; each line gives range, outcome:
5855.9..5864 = 65.5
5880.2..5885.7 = 60.6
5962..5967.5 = 66.6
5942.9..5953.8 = 72.1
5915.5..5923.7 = 68.6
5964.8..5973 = 71.8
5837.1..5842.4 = 70.9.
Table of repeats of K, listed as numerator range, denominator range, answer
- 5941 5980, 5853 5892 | 1.09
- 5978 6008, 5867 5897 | 1.12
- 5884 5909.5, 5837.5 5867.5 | 0.80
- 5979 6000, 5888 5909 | 1.26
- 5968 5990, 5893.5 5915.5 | 1.16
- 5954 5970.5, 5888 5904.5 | 1.29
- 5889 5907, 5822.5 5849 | 0.76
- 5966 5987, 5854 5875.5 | 1.03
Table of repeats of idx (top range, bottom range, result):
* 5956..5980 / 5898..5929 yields 1.04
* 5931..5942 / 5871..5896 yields 1.09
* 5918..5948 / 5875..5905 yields 1.19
